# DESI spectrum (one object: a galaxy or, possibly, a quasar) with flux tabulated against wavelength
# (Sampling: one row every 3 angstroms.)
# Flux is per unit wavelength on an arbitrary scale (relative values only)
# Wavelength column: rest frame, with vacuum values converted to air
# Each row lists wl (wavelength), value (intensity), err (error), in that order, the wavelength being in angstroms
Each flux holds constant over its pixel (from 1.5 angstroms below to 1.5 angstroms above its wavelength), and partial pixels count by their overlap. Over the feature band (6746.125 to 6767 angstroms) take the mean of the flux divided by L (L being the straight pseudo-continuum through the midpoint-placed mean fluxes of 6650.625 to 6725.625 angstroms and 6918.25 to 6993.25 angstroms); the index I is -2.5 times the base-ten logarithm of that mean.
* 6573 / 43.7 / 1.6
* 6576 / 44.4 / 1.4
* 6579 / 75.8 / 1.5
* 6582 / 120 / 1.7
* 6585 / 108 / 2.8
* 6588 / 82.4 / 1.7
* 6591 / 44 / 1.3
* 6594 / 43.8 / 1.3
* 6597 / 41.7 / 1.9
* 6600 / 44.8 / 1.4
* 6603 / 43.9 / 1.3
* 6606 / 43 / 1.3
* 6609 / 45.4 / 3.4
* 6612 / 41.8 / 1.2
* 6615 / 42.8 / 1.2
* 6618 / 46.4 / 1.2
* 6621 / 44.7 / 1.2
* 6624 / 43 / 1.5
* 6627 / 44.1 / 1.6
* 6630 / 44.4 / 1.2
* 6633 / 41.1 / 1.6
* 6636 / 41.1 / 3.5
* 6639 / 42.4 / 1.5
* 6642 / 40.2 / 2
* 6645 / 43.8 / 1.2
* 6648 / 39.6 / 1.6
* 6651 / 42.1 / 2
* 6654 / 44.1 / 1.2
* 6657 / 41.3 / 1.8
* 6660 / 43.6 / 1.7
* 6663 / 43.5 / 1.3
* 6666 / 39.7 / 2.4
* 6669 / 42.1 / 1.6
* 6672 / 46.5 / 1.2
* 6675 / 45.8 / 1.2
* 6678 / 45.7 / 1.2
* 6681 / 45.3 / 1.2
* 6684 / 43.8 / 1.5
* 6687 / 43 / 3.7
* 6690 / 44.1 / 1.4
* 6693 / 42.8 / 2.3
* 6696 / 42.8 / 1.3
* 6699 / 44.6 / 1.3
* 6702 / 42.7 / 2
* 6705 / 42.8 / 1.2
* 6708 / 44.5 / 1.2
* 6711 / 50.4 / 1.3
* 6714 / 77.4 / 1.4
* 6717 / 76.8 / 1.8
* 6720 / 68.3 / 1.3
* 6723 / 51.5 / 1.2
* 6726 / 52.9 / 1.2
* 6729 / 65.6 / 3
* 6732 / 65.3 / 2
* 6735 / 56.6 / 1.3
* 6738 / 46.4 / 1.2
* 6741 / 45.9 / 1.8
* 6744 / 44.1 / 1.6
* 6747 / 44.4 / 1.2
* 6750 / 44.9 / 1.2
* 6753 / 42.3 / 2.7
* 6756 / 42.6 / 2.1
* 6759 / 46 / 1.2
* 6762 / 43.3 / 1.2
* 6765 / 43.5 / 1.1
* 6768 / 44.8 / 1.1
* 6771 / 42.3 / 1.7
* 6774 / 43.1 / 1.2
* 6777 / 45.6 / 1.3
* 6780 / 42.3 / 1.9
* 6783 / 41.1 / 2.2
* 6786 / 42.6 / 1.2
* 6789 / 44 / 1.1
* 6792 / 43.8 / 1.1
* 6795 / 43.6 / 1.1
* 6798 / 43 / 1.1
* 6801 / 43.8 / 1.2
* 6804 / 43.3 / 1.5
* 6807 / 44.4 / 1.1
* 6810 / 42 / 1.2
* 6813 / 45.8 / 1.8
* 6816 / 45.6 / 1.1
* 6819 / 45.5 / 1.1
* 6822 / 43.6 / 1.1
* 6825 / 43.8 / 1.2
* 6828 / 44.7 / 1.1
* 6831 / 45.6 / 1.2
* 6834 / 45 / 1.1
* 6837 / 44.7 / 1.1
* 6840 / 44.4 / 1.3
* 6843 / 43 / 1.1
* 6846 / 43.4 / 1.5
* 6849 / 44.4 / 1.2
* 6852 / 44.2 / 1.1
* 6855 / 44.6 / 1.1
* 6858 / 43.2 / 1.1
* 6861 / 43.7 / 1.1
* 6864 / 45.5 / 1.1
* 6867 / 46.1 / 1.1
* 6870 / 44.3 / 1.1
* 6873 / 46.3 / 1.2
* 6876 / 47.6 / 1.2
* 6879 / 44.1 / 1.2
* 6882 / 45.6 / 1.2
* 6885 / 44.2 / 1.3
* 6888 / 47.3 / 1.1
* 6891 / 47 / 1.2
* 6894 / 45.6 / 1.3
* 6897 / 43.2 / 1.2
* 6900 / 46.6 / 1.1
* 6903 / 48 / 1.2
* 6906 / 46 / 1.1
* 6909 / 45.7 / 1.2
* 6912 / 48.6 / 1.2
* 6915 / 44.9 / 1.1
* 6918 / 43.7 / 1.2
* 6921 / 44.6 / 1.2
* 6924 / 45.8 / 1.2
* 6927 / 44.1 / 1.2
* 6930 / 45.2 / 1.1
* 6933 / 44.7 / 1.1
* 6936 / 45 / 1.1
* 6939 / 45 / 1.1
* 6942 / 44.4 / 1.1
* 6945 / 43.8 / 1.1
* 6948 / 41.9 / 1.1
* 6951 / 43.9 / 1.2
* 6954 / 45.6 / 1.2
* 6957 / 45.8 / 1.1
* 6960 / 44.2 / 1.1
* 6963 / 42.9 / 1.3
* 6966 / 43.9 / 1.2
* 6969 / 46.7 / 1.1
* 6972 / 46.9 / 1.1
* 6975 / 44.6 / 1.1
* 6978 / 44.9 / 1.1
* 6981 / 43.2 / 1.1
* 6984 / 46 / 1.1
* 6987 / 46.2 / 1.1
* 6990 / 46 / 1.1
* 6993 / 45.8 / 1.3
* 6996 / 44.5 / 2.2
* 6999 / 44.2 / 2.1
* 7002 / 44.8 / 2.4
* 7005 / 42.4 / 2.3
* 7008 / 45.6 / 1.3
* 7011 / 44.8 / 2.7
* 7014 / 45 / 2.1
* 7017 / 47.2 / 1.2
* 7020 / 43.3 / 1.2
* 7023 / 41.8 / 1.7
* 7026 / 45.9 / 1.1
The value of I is 0.08 mag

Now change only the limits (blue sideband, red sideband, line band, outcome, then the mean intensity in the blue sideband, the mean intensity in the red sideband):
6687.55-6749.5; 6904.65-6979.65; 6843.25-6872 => 0.08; 52.2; 44.9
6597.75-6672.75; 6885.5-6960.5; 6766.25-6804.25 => 0.02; 43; 45.2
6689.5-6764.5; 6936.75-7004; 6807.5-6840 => 0.09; 50.8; 44.8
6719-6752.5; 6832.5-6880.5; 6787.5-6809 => 0.11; 52.7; 44.7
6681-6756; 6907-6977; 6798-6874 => 0.08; 50.7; 44.9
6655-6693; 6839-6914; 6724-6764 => -0.12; 43.7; 45.3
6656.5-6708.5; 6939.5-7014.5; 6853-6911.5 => -0.03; 43.6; 44.7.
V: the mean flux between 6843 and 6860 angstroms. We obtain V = 43.9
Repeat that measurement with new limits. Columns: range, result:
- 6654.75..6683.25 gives 43.7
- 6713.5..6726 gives 65.9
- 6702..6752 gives 54.4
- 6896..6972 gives 45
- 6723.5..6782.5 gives 47.4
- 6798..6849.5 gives 44.3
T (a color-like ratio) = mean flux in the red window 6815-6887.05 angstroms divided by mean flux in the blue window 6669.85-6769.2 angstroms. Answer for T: 0.9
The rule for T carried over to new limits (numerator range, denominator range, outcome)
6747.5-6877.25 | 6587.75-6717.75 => 0.97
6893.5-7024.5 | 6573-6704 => 0.93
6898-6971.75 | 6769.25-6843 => 1.03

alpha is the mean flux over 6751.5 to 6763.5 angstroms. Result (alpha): 43.5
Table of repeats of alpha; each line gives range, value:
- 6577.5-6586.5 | 101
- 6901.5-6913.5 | 47.1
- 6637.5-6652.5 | 41.6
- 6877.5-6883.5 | 44.9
